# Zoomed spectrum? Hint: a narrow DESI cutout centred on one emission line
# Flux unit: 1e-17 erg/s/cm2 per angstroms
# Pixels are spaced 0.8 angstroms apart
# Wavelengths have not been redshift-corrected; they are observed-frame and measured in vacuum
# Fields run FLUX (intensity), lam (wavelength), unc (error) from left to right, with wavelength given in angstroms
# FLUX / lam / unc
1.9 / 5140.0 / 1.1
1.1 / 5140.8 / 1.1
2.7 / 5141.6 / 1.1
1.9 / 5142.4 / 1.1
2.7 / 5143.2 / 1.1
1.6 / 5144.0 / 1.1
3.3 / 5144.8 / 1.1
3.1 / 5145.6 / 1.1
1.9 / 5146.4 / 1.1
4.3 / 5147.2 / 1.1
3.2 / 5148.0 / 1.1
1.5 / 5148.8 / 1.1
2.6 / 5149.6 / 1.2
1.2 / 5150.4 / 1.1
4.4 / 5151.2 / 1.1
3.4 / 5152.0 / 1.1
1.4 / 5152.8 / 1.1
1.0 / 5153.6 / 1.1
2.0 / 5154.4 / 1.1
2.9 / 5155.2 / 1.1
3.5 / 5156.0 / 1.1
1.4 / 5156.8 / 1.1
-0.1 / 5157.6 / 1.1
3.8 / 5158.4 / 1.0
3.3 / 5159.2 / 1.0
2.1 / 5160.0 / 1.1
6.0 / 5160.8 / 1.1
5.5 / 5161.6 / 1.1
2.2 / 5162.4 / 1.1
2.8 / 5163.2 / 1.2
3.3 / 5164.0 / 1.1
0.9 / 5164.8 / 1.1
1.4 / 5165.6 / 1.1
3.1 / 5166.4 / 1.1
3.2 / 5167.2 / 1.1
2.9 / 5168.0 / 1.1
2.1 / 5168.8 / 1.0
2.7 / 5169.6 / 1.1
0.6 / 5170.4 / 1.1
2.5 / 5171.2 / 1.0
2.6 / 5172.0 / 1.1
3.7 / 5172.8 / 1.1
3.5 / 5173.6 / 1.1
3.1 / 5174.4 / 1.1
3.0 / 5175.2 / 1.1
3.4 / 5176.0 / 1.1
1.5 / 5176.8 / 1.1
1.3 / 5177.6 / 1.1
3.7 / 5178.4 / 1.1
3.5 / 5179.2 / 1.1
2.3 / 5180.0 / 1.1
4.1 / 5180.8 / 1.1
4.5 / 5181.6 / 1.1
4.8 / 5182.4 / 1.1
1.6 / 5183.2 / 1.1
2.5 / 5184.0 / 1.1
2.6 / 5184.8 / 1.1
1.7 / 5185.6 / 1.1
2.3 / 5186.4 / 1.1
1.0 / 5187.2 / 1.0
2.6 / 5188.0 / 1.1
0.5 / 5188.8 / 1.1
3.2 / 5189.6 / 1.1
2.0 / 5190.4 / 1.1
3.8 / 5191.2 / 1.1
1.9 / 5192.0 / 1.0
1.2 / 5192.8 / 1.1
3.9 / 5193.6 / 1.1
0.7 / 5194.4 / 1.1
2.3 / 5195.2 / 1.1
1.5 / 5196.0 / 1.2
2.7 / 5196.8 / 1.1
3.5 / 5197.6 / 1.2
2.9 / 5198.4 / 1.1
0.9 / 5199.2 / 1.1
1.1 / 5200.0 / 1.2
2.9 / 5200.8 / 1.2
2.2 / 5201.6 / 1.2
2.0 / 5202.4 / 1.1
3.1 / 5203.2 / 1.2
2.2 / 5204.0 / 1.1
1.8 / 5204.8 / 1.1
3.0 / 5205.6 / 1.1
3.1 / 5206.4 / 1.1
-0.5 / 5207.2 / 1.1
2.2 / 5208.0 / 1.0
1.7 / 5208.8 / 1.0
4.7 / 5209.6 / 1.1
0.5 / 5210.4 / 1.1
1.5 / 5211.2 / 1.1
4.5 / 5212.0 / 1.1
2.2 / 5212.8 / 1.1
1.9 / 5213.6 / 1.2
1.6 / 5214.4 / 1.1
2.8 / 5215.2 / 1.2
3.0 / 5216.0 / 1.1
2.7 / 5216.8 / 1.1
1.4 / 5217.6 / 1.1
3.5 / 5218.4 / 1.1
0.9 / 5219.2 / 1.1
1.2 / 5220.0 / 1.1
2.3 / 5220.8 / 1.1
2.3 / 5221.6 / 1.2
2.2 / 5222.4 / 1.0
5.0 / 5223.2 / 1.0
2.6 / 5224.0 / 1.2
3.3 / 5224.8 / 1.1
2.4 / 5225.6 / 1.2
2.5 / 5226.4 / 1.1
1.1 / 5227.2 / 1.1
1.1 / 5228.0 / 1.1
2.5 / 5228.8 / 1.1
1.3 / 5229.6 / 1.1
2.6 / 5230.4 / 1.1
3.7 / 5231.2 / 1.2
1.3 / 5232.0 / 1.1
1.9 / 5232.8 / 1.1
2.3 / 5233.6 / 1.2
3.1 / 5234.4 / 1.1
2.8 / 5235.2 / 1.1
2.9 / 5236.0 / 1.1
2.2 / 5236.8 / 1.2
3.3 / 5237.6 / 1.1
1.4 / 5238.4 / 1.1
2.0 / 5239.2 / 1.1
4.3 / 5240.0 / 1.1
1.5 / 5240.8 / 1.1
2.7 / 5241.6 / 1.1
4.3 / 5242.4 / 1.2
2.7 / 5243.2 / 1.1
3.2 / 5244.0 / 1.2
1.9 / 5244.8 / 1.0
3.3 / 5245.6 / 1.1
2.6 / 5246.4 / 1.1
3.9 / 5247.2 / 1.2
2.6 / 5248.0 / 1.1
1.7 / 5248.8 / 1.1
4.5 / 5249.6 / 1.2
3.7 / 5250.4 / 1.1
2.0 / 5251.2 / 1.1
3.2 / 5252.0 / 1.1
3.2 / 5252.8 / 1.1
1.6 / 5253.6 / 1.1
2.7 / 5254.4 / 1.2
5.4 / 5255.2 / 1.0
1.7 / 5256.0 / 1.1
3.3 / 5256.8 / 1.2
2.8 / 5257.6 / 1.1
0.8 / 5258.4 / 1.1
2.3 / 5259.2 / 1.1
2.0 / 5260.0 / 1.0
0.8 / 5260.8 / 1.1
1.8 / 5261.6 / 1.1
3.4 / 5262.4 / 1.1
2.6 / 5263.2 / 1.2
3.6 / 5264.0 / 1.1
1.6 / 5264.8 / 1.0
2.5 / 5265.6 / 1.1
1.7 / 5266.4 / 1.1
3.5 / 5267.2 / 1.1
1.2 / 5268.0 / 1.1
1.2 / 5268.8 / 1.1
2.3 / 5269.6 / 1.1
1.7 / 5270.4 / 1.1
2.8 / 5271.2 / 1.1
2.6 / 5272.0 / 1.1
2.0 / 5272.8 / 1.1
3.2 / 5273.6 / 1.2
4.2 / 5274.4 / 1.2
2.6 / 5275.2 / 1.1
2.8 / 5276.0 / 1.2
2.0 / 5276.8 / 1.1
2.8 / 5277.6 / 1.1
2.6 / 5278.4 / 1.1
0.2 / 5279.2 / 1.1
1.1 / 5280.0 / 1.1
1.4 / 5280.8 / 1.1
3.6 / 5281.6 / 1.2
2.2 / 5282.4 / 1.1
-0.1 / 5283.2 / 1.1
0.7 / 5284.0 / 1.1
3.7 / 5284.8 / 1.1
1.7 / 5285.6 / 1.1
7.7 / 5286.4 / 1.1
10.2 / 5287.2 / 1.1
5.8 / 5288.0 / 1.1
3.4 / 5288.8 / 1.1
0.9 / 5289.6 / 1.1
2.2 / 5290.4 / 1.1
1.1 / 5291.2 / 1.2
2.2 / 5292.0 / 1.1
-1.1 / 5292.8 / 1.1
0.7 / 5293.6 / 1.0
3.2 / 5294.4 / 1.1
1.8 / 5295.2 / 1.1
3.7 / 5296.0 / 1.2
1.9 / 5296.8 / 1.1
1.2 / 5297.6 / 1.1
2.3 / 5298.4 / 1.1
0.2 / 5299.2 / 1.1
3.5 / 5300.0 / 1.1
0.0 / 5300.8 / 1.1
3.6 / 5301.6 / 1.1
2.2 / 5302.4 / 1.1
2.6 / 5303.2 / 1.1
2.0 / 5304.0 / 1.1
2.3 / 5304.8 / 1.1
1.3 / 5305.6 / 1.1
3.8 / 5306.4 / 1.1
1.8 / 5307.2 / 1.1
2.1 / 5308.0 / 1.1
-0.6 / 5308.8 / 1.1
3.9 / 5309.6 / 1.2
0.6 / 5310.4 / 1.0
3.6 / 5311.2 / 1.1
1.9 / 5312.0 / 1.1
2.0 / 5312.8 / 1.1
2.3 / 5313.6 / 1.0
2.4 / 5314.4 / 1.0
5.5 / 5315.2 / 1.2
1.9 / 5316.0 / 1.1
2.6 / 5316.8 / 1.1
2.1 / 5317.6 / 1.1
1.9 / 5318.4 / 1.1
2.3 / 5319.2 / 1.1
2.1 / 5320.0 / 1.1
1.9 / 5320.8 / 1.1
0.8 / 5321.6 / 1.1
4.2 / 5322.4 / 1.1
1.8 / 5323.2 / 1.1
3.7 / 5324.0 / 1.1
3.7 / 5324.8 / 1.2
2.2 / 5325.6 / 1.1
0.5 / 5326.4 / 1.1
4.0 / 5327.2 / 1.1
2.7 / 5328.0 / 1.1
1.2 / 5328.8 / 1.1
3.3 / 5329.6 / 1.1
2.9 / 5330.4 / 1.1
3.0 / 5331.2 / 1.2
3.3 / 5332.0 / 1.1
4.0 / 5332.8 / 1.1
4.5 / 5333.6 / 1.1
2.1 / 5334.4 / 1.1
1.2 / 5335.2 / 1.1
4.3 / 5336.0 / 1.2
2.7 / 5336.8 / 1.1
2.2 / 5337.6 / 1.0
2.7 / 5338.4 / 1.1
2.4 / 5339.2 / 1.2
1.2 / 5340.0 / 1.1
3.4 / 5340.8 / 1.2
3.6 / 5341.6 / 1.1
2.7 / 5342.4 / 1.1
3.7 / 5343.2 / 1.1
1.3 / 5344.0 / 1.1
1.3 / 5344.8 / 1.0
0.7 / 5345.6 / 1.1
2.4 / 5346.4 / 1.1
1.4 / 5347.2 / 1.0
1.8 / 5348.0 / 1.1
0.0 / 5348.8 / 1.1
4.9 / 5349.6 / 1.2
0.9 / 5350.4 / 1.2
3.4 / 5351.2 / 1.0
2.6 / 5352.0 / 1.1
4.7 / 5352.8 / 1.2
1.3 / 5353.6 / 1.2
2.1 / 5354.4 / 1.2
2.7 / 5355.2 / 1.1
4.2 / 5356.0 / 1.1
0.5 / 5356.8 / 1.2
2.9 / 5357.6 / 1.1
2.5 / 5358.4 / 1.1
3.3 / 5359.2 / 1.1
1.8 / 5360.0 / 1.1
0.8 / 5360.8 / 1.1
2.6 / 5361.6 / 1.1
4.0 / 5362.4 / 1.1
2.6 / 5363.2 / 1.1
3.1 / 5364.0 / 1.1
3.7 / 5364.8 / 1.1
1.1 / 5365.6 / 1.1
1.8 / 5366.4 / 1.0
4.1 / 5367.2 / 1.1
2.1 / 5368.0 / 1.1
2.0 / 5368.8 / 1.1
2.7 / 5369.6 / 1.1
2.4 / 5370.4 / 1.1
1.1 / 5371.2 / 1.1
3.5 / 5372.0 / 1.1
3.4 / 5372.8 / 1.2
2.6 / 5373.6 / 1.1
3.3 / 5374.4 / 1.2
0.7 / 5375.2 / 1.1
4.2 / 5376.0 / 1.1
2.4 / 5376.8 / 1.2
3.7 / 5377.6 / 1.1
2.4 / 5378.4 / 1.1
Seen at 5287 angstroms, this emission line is H-beta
